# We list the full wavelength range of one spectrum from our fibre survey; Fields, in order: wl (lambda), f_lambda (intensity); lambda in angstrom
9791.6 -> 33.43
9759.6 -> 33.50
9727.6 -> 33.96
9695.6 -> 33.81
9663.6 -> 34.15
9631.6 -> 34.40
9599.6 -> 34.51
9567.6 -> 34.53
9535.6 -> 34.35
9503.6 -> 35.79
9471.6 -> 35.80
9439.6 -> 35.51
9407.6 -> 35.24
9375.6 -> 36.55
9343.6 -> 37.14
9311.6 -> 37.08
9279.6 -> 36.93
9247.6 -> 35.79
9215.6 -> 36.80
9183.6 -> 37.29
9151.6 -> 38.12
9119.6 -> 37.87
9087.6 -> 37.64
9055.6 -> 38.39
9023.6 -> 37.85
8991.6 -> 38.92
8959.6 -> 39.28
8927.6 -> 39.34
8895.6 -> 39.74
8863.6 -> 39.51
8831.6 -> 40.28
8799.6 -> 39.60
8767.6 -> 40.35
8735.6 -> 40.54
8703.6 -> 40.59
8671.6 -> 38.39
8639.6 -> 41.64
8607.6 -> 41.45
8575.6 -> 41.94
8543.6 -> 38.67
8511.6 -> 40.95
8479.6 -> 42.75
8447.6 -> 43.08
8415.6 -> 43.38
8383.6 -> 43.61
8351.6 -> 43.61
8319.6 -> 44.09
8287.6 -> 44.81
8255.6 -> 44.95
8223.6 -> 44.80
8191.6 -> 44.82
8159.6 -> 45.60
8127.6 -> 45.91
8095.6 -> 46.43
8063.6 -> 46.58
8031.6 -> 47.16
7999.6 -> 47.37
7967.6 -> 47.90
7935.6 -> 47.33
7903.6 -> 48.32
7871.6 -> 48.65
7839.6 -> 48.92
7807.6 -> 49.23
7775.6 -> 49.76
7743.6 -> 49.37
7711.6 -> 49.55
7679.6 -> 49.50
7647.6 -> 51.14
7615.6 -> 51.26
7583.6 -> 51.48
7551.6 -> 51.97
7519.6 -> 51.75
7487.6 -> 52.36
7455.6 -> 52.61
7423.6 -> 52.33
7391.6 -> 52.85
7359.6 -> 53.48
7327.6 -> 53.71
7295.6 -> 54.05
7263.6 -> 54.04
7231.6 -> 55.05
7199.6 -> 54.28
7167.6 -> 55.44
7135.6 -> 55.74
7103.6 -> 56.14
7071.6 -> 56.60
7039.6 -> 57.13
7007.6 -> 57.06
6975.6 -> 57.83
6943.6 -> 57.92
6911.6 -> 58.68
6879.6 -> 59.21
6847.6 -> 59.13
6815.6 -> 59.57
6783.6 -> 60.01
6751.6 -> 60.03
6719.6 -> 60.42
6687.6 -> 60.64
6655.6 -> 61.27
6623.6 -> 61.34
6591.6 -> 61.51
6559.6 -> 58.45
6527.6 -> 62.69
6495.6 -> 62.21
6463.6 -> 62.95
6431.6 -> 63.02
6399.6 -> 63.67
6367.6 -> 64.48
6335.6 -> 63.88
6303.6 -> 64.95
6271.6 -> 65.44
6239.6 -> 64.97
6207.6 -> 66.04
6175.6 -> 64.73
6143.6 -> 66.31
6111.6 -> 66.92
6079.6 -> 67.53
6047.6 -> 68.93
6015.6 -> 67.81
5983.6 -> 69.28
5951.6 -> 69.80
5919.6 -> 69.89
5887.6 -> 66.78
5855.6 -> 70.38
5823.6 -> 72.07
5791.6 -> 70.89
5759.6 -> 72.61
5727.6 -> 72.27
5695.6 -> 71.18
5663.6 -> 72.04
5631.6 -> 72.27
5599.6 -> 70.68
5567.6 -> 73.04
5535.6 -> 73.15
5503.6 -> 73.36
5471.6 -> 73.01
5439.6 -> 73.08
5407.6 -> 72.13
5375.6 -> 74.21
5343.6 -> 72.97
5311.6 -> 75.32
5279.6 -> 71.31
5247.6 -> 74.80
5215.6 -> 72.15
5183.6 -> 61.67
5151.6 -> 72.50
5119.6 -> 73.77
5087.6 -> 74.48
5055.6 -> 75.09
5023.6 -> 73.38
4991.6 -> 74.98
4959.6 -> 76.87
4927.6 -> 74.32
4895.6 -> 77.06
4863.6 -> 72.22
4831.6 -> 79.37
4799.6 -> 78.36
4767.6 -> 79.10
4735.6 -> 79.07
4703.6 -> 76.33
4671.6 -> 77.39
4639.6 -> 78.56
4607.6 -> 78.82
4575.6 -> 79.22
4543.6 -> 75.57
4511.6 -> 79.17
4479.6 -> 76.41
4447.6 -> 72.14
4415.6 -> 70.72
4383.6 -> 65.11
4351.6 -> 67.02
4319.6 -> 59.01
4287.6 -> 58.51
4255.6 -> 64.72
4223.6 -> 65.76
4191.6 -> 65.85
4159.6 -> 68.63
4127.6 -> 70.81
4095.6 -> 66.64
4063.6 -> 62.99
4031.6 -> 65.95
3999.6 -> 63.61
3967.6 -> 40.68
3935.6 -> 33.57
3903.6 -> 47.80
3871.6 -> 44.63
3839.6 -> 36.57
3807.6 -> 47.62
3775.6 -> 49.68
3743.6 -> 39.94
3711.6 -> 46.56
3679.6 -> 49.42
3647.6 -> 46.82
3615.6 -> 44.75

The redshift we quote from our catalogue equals 0.000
